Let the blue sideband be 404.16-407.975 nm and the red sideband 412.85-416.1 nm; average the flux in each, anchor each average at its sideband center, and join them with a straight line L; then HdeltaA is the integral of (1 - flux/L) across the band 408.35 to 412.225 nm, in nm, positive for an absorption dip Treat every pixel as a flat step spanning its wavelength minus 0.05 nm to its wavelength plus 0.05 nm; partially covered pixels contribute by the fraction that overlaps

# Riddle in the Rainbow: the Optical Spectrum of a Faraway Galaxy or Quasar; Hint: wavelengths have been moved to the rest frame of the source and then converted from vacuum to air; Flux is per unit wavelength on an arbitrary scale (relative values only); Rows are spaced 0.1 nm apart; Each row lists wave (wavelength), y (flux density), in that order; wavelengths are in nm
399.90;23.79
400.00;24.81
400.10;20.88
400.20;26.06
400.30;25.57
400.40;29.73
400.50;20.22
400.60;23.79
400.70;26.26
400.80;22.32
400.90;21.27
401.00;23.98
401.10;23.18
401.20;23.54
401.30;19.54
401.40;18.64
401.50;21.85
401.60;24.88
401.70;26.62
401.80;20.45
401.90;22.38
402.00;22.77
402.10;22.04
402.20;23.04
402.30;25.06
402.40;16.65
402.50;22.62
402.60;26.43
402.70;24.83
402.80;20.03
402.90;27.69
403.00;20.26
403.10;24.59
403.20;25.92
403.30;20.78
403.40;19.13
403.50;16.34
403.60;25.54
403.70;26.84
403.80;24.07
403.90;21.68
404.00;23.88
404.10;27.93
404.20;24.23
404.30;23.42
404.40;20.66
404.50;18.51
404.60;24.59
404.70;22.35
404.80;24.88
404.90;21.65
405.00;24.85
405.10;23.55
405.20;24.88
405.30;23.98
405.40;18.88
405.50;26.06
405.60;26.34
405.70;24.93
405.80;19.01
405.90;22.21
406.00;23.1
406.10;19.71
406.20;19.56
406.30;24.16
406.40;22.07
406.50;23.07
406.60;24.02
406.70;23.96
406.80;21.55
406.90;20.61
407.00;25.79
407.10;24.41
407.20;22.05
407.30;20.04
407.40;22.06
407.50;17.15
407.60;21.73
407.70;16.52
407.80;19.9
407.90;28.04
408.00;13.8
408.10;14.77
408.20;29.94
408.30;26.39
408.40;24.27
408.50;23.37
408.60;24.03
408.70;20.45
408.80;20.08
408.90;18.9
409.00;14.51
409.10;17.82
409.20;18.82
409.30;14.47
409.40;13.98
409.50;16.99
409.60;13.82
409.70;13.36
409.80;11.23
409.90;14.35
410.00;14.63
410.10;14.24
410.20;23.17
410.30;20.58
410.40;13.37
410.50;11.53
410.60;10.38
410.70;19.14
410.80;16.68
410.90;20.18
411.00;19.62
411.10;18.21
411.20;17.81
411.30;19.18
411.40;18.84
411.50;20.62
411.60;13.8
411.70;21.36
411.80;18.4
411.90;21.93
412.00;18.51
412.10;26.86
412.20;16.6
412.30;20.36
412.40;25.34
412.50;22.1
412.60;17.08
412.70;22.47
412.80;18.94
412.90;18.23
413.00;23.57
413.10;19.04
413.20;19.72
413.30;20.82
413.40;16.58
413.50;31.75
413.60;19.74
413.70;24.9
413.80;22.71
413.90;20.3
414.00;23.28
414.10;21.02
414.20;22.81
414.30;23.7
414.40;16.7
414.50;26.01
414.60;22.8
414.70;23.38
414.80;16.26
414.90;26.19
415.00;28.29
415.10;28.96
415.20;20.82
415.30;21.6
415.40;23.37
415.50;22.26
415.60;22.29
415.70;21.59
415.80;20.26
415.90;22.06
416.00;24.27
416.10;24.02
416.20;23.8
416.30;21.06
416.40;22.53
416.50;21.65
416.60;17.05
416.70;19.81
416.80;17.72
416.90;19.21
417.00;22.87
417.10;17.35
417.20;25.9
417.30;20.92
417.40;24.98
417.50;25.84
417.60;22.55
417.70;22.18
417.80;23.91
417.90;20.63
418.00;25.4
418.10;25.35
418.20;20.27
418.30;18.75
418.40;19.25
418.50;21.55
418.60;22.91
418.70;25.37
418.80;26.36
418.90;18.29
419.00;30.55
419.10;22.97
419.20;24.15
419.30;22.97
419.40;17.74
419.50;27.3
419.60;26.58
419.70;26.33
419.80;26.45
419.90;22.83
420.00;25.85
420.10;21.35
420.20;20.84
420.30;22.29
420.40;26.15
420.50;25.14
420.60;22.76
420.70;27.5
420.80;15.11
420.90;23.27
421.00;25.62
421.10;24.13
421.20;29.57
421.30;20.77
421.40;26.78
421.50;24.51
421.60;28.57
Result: 0.79 nm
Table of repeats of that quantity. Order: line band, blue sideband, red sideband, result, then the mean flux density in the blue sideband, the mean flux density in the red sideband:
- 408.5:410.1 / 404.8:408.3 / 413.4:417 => 0.406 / 22.3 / 22.3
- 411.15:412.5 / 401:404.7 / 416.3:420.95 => 0.161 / 22.8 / 22.7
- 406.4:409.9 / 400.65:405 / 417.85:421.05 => 0.461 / 22.9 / 23.4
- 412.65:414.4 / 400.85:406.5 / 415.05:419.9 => 0.088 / 22.8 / 22.7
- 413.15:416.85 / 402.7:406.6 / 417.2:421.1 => 0.170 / 23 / 23.4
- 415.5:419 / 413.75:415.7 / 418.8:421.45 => 0.183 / 22.7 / 24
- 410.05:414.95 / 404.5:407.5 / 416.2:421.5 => 0.585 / 22.7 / 23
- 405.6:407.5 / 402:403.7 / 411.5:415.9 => 0.002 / 22.7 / 21.7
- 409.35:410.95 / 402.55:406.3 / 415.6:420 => 0.519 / 23.1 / 22.7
